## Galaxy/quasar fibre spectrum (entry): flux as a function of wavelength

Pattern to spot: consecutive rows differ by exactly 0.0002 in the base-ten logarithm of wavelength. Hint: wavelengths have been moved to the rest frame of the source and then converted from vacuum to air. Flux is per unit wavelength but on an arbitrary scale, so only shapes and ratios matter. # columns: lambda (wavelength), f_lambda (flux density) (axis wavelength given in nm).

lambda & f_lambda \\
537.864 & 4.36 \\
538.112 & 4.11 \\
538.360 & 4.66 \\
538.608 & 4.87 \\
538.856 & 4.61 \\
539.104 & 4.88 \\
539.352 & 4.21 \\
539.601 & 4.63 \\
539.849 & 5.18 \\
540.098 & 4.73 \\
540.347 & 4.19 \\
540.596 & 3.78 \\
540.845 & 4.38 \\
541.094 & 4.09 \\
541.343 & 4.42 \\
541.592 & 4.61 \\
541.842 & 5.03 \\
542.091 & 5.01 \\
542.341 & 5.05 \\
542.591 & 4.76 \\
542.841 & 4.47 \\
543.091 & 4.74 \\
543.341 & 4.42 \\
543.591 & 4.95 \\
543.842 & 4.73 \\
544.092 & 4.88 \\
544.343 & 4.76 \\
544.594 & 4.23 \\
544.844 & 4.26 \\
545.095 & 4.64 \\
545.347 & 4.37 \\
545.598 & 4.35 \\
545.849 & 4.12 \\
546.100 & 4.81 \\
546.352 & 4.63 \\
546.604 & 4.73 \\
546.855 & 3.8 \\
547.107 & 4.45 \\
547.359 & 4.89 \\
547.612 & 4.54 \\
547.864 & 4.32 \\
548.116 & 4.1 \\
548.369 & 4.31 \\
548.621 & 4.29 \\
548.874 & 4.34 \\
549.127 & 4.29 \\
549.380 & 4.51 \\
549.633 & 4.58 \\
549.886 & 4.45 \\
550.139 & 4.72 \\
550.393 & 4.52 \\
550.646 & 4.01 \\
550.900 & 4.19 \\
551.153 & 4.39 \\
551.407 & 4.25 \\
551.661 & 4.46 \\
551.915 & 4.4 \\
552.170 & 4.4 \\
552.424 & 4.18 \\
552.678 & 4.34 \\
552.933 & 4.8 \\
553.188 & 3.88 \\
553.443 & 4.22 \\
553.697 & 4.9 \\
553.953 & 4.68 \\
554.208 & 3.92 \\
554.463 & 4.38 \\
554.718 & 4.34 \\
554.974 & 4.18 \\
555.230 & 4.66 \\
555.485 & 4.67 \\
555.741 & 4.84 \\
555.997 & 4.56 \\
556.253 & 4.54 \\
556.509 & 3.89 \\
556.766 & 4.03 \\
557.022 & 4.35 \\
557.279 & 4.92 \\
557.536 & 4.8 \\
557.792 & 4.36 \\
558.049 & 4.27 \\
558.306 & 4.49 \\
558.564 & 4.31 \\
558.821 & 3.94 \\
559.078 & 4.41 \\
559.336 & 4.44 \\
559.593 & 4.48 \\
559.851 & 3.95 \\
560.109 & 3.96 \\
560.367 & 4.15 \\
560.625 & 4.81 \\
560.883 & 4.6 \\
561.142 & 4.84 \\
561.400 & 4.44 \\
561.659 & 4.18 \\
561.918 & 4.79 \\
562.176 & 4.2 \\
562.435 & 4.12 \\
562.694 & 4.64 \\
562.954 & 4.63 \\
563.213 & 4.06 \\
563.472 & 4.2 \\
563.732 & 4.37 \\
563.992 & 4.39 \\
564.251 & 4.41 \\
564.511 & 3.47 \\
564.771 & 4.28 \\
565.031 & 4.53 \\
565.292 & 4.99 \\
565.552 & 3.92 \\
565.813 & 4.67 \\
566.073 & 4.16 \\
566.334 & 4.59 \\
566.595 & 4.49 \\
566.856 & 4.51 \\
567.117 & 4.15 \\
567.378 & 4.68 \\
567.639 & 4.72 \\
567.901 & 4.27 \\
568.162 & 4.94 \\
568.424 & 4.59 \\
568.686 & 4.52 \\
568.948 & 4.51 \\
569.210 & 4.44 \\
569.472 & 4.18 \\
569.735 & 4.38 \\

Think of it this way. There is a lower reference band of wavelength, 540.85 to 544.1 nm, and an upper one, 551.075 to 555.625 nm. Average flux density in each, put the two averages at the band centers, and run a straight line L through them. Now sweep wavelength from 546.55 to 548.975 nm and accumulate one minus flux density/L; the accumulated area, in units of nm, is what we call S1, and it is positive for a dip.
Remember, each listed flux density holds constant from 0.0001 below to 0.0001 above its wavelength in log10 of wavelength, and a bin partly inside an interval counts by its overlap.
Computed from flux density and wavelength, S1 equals 0.09 nm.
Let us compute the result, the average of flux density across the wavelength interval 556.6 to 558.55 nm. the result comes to 4.44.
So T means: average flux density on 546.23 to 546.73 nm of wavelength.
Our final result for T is 4.68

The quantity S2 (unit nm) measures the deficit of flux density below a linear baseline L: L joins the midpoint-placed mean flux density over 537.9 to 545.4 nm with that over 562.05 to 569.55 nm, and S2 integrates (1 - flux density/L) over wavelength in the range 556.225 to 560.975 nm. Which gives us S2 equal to 0.12 nm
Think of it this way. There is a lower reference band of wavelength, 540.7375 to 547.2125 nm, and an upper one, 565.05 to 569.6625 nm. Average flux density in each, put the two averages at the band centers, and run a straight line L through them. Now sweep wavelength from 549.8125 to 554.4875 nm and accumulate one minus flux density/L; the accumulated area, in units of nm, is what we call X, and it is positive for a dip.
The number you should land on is 0.17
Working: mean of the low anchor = 4.57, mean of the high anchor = 4.49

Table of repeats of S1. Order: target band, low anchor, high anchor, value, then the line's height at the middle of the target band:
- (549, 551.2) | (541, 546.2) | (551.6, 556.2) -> 0.045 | 4.5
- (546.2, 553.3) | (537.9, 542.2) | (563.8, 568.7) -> 0.186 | 4.51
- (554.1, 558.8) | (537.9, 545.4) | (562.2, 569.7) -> 0.071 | 4.48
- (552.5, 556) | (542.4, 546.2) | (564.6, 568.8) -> 0.069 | 4.54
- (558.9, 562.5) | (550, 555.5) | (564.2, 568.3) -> 0.020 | 4.41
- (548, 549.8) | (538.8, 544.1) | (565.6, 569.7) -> 0.091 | 4.58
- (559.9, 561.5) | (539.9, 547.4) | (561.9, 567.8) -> -0.010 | 4.41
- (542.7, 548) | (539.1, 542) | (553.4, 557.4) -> -0.052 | 4.48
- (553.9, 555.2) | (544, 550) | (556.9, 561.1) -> 0.032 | 4.41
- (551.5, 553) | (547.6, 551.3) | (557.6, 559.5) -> -0.018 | 4.36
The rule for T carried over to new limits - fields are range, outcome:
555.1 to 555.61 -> 4.67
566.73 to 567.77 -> 4.52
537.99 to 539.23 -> 4.63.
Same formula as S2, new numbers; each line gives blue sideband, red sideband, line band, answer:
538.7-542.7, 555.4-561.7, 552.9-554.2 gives 0.01 nm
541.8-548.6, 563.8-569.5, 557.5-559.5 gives 0.05 nm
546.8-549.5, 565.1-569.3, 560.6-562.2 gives -0.03 nm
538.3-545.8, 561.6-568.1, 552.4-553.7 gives 0.04 nm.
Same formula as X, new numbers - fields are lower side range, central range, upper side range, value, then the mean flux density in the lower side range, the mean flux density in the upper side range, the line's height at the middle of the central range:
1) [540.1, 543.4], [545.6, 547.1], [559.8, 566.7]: 0.031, 4.54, 4.37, 4.51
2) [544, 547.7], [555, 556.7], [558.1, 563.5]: -0.031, 4.49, 4.37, 4.41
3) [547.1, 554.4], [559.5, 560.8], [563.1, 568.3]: 0.034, 4.39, 4.39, 4.39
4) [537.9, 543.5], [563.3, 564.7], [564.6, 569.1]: 0.103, 4.58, 4.49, 4.5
